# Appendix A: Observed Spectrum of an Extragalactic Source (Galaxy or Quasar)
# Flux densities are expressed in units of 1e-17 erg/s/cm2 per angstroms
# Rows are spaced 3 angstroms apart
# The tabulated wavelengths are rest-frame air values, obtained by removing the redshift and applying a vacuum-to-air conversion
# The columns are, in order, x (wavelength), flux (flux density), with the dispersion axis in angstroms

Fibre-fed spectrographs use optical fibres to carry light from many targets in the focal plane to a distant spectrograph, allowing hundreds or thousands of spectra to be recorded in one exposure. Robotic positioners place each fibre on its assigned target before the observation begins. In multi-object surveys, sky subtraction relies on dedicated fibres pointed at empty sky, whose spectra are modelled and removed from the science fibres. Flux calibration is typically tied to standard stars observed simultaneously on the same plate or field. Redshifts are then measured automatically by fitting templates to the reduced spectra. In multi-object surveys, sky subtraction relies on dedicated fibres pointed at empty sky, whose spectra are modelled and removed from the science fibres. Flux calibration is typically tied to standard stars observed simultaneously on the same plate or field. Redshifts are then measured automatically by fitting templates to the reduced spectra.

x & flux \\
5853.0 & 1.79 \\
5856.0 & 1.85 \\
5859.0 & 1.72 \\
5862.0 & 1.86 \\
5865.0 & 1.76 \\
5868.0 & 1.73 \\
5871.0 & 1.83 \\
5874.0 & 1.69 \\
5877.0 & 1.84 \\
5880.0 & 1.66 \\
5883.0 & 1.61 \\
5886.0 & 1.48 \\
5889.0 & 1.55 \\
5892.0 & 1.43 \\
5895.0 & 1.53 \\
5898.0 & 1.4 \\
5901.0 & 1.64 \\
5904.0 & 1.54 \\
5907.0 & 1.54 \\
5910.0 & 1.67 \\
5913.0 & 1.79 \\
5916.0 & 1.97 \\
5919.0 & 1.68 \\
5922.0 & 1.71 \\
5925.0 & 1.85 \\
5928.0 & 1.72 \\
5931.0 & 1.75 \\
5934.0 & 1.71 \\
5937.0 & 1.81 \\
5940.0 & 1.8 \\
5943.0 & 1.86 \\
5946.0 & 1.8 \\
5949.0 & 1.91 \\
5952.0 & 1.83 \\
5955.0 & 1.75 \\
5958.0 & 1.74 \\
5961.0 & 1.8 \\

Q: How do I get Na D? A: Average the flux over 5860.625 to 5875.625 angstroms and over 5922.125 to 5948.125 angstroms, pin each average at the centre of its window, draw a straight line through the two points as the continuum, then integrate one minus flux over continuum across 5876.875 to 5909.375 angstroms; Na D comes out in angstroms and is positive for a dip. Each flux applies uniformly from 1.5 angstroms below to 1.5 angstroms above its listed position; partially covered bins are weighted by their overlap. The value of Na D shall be 4.05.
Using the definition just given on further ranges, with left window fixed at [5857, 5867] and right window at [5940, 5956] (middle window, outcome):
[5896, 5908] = 1.82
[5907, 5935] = 0.99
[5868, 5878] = 0.07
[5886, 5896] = 1.66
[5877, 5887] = 0.92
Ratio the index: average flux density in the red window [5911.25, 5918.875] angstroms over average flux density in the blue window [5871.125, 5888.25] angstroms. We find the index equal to 1.10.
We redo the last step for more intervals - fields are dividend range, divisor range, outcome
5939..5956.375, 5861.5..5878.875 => 1.03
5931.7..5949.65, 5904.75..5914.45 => 1.09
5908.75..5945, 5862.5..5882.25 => 1.01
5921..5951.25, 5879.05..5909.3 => 1.17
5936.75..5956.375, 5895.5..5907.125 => 1.19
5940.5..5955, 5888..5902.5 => 1.22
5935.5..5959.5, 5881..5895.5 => 1.19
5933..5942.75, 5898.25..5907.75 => 1.15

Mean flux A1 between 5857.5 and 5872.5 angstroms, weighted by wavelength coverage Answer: 1.78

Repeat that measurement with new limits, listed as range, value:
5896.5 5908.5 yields 1.53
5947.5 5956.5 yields 1.83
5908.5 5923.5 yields 1.76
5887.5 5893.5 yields 1.49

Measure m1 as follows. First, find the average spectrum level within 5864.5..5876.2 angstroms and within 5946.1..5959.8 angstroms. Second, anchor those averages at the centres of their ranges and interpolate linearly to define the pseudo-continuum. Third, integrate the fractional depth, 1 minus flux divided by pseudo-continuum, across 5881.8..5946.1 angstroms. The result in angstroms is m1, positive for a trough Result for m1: 4.0 angstroms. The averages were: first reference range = 1.76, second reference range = 1.81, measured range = 1.67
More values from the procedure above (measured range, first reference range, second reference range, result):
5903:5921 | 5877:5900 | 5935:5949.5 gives -0.4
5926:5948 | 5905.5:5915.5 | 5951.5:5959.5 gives -0.6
